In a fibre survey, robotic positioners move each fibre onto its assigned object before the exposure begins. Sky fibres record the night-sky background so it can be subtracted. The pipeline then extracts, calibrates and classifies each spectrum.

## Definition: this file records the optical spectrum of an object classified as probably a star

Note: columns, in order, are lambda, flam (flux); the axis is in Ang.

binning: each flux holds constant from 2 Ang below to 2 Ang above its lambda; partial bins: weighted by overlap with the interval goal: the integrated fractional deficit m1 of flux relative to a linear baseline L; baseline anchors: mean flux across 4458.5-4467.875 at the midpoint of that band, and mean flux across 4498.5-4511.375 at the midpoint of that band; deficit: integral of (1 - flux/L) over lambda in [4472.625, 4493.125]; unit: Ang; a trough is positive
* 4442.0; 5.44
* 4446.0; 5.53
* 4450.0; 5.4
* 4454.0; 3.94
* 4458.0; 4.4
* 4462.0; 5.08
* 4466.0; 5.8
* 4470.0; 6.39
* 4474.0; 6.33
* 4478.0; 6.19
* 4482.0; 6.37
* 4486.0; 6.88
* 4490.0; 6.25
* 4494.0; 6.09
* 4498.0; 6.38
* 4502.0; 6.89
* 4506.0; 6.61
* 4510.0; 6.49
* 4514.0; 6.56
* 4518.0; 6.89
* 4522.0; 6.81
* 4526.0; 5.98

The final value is -1.7 Ang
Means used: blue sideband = 5.27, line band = 6.39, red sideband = 6.64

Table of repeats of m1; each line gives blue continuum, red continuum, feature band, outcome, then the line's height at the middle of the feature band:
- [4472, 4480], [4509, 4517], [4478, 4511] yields -0.3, 6.42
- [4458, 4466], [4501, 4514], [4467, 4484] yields -2.3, 5.55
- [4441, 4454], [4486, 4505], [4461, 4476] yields -0.5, 5.77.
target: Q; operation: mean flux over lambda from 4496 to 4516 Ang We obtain 6.59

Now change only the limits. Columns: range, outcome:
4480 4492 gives 6.5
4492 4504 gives 6.45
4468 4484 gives 6.32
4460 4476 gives 5.9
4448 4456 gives 4.67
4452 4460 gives 4.17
